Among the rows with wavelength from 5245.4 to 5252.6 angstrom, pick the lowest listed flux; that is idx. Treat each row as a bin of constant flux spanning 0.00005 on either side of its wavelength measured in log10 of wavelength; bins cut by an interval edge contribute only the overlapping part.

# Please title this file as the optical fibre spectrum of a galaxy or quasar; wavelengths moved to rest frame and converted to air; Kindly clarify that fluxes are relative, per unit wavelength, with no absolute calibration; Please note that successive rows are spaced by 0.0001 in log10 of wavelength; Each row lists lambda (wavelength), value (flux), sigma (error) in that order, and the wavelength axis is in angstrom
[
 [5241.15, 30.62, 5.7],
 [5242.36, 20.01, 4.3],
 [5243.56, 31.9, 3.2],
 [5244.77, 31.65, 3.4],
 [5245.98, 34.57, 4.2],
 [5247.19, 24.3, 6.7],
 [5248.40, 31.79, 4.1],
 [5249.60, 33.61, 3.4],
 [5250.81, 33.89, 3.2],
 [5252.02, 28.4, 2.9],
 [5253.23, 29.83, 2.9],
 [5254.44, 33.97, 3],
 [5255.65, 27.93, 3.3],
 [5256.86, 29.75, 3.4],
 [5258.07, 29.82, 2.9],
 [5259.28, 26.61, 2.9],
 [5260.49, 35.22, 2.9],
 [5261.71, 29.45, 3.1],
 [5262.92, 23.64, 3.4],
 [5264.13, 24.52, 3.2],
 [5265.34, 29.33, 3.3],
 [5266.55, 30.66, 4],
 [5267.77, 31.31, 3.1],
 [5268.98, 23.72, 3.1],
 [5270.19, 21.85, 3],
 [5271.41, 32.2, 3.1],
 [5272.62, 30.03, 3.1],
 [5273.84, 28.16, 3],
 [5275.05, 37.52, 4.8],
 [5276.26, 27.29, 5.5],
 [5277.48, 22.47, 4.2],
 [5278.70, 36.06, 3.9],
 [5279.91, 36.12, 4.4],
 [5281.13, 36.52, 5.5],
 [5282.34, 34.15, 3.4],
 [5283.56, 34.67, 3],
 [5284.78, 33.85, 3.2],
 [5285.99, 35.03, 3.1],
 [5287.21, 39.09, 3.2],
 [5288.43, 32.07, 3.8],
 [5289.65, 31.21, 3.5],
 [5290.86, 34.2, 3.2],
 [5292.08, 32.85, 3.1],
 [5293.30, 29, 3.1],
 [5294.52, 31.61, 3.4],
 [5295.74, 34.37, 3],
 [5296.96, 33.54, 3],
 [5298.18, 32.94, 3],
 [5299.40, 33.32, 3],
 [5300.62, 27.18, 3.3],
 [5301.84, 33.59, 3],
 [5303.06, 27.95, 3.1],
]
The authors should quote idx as 24.3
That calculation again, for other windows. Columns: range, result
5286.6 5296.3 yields 29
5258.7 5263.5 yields 23.64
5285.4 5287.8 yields 35.03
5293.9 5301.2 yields 27.18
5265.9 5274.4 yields 21.85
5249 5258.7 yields 27.93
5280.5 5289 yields 32.07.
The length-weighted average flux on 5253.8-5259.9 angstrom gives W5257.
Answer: 29.6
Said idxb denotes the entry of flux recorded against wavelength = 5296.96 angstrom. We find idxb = 33.54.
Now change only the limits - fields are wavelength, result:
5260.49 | 35.22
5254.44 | 33.97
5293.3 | 29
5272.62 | 30.03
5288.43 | 32.07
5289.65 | 31.21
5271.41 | 32.2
